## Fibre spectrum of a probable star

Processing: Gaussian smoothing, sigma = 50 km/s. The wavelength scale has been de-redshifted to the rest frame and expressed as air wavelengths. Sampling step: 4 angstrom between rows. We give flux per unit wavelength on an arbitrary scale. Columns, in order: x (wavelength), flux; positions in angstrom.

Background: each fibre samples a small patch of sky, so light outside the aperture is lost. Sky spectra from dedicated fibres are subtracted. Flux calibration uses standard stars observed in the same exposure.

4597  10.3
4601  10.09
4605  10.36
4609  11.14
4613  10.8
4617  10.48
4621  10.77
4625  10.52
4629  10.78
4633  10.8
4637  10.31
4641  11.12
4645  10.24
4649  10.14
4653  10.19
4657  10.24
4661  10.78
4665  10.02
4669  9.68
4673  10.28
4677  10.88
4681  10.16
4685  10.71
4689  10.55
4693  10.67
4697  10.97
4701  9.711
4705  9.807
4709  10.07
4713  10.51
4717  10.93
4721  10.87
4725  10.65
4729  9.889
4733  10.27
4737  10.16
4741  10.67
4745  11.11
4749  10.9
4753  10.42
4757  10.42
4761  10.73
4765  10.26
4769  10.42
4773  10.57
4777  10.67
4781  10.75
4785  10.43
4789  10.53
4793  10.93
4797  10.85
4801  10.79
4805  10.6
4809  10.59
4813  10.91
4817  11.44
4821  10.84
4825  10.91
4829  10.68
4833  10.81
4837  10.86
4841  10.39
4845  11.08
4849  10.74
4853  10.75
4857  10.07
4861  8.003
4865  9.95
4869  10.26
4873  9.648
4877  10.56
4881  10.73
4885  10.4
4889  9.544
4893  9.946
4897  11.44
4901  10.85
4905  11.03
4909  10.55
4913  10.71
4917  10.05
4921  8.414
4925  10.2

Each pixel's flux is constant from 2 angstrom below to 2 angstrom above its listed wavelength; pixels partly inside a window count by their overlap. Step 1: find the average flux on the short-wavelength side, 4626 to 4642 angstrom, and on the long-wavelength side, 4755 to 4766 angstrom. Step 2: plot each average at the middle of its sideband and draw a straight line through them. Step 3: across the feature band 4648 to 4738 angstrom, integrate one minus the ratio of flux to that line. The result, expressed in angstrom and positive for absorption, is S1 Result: 2.13 angstrom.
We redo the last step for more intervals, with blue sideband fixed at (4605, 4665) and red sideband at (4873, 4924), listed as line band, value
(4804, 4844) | -1.63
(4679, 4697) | -0.09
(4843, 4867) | 0.61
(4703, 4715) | 0.42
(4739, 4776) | -0.57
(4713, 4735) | -0.08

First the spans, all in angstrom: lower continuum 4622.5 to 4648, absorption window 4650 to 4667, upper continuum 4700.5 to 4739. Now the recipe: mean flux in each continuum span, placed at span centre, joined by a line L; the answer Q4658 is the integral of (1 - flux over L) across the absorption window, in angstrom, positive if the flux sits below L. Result 0.4 angstrom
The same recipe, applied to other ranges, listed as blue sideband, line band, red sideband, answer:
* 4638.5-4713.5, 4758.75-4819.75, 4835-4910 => -2.0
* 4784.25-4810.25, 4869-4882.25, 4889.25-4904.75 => 0.5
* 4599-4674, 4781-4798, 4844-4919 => -0.5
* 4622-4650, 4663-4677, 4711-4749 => 0.6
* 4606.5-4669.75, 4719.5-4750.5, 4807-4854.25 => 0.4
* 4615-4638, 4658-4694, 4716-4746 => 0.6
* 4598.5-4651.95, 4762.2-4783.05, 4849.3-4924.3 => -0.4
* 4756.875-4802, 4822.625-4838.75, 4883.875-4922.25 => -0.5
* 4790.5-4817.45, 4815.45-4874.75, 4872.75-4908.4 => 1.4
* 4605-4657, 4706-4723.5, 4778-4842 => 0.2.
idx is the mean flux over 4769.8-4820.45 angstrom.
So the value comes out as 10.7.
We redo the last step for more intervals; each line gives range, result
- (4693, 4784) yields 10.5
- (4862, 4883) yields 10.1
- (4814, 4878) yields 10.4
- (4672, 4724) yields 10.5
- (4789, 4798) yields 10.8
